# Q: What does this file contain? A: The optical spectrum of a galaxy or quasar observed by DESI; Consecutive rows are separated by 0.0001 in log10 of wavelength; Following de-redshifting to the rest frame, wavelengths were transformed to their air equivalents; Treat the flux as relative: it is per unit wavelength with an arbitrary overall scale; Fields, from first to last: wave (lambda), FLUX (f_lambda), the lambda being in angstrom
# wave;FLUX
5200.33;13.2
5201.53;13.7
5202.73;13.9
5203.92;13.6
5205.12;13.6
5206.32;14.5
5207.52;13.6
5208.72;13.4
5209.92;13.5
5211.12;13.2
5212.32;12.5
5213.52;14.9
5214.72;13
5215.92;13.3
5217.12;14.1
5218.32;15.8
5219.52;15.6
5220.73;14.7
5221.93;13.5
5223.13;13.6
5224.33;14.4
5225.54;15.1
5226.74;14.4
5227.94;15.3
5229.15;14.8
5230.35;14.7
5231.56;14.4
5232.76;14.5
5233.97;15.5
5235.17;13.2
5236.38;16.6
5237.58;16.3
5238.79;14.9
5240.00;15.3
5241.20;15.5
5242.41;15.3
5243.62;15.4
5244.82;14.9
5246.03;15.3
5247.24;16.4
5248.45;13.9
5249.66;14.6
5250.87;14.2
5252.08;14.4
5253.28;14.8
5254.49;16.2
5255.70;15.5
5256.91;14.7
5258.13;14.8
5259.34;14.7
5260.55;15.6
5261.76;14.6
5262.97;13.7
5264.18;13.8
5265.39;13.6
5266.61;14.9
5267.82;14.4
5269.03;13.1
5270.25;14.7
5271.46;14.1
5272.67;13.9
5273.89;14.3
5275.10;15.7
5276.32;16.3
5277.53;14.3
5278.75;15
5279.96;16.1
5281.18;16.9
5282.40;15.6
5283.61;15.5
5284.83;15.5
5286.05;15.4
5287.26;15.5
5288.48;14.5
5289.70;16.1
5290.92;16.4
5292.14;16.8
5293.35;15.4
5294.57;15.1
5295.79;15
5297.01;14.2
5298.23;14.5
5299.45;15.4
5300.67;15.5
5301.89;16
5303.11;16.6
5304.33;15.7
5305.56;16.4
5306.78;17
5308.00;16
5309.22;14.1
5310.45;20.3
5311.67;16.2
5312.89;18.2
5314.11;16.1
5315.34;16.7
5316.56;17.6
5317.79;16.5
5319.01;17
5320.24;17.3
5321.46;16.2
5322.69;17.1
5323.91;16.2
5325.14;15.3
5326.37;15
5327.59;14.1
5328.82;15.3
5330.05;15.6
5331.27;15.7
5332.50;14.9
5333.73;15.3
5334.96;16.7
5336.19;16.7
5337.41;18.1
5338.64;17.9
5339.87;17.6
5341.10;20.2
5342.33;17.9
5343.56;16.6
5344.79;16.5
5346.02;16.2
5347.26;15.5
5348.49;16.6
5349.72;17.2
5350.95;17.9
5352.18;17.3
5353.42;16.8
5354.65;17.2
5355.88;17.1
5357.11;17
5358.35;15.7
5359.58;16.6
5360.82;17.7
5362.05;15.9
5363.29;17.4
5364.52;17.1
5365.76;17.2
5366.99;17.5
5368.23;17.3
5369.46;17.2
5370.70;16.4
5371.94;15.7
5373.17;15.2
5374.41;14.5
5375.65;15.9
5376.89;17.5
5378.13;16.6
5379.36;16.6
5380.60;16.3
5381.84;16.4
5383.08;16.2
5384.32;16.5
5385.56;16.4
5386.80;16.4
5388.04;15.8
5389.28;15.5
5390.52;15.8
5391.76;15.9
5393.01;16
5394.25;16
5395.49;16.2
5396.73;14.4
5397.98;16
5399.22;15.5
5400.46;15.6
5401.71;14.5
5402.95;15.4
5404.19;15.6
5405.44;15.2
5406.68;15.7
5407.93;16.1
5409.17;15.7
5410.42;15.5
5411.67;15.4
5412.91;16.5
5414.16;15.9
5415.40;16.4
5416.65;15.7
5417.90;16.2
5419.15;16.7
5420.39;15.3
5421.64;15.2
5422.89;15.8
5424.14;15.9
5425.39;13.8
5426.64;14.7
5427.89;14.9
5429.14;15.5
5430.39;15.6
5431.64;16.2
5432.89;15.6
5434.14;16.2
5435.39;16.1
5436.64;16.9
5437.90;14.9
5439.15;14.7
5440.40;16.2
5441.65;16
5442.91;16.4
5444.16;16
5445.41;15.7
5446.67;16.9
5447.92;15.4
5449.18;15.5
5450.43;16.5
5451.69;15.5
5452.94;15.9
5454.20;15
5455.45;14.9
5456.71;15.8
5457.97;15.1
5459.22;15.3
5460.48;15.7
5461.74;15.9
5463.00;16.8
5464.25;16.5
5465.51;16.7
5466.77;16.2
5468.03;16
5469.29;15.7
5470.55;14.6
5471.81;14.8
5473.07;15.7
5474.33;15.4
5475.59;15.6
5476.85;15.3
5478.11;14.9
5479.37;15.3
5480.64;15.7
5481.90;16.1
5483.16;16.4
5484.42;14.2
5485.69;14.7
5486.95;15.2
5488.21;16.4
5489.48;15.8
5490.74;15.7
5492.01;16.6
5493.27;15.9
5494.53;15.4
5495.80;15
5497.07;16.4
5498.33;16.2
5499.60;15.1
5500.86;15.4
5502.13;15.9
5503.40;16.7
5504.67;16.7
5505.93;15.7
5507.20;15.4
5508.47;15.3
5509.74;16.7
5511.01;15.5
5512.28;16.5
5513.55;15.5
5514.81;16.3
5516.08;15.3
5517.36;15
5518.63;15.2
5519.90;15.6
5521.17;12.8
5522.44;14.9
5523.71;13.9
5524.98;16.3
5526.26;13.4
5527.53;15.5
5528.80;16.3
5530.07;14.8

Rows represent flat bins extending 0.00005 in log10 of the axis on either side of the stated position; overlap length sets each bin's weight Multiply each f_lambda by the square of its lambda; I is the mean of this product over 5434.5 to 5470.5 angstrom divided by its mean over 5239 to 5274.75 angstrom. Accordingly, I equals 1.16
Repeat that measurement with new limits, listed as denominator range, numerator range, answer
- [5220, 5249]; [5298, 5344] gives 1.14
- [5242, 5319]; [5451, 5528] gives 1.09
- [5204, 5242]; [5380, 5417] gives 1.17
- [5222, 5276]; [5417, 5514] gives 1.15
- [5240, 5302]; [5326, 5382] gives 1.14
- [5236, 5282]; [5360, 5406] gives 1.13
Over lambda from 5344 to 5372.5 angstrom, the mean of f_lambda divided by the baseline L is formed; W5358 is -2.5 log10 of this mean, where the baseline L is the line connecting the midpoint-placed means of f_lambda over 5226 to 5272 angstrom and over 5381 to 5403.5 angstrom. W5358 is -0.08 mag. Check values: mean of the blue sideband 14.8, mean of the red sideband 15.8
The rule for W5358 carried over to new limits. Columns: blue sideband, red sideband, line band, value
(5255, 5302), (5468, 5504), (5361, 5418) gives -0.051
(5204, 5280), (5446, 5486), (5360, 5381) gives -0.096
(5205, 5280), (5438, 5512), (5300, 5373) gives -0.109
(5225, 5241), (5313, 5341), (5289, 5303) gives 0.030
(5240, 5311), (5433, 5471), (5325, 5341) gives -0.051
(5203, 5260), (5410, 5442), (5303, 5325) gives -0.112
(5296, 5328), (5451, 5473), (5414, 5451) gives 0.001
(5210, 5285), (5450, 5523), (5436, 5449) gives -0.029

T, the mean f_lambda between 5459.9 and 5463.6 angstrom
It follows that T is 16.1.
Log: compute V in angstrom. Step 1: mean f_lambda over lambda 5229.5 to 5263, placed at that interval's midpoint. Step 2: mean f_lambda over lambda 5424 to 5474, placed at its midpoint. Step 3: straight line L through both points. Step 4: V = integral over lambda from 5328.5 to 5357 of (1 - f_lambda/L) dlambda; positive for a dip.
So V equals -2.8 angstrom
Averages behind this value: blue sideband 15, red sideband 15.7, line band 16.8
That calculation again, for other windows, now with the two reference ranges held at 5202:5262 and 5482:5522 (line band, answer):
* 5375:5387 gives -1.03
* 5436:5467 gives -0.82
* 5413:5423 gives -0.41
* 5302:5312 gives -1.09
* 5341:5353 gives -1.60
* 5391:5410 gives -0.42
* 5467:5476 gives 0.05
